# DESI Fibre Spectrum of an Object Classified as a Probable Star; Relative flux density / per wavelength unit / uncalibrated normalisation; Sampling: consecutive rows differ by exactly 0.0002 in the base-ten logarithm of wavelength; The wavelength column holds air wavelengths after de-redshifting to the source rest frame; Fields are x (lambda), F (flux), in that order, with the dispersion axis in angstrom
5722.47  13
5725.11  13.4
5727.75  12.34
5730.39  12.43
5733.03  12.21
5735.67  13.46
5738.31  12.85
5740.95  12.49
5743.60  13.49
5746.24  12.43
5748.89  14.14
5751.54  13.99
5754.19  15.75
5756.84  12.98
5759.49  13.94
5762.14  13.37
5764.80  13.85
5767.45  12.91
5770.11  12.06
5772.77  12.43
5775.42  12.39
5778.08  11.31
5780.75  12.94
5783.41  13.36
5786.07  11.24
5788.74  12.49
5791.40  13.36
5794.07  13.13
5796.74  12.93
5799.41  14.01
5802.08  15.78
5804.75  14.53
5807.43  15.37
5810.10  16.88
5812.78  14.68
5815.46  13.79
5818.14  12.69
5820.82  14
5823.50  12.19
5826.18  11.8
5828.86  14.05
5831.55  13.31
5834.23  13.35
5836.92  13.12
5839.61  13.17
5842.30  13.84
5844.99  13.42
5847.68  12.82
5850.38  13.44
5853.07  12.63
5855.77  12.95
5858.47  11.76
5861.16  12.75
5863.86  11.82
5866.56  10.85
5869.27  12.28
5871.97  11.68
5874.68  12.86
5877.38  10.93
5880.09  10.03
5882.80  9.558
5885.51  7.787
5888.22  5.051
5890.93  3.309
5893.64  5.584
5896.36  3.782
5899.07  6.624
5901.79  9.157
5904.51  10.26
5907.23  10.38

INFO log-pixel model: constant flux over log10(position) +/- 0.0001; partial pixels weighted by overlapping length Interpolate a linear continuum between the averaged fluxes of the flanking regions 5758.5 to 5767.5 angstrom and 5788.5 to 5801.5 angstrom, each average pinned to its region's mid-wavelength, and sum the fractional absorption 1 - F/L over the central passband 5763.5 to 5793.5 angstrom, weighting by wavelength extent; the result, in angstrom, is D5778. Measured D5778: 2.02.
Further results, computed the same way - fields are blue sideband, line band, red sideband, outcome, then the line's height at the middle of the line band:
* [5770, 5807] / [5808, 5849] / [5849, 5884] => -3.7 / 12.4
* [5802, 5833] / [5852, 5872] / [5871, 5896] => -3.9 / 10.2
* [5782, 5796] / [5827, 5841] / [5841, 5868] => -0.8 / 12.7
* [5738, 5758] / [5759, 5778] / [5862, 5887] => 0.4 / 13.1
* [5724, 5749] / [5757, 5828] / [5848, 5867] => -4.0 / 12.7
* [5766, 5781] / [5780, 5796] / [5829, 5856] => -0.3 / 12.5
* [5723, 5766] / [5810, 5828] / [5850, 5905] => -3.5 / 11.3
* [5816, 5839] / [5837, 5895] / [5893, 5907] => -3.9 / 10.1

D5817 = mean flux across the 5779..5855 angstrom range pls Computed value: 13.5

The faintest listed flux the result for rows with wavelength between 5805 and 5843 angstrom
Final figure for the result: 11.8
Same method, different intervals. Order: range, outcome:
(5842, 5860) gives 11.76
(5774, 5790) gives 11.24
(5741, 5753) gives 12.43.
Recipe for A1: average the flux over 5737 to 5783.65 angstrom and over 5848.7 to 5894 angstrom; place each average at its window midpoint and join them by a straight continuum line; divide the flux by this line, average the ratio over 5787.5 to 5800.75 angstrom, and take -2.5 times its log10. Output -0.08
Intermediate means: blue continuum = 13.1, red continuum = 10.4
